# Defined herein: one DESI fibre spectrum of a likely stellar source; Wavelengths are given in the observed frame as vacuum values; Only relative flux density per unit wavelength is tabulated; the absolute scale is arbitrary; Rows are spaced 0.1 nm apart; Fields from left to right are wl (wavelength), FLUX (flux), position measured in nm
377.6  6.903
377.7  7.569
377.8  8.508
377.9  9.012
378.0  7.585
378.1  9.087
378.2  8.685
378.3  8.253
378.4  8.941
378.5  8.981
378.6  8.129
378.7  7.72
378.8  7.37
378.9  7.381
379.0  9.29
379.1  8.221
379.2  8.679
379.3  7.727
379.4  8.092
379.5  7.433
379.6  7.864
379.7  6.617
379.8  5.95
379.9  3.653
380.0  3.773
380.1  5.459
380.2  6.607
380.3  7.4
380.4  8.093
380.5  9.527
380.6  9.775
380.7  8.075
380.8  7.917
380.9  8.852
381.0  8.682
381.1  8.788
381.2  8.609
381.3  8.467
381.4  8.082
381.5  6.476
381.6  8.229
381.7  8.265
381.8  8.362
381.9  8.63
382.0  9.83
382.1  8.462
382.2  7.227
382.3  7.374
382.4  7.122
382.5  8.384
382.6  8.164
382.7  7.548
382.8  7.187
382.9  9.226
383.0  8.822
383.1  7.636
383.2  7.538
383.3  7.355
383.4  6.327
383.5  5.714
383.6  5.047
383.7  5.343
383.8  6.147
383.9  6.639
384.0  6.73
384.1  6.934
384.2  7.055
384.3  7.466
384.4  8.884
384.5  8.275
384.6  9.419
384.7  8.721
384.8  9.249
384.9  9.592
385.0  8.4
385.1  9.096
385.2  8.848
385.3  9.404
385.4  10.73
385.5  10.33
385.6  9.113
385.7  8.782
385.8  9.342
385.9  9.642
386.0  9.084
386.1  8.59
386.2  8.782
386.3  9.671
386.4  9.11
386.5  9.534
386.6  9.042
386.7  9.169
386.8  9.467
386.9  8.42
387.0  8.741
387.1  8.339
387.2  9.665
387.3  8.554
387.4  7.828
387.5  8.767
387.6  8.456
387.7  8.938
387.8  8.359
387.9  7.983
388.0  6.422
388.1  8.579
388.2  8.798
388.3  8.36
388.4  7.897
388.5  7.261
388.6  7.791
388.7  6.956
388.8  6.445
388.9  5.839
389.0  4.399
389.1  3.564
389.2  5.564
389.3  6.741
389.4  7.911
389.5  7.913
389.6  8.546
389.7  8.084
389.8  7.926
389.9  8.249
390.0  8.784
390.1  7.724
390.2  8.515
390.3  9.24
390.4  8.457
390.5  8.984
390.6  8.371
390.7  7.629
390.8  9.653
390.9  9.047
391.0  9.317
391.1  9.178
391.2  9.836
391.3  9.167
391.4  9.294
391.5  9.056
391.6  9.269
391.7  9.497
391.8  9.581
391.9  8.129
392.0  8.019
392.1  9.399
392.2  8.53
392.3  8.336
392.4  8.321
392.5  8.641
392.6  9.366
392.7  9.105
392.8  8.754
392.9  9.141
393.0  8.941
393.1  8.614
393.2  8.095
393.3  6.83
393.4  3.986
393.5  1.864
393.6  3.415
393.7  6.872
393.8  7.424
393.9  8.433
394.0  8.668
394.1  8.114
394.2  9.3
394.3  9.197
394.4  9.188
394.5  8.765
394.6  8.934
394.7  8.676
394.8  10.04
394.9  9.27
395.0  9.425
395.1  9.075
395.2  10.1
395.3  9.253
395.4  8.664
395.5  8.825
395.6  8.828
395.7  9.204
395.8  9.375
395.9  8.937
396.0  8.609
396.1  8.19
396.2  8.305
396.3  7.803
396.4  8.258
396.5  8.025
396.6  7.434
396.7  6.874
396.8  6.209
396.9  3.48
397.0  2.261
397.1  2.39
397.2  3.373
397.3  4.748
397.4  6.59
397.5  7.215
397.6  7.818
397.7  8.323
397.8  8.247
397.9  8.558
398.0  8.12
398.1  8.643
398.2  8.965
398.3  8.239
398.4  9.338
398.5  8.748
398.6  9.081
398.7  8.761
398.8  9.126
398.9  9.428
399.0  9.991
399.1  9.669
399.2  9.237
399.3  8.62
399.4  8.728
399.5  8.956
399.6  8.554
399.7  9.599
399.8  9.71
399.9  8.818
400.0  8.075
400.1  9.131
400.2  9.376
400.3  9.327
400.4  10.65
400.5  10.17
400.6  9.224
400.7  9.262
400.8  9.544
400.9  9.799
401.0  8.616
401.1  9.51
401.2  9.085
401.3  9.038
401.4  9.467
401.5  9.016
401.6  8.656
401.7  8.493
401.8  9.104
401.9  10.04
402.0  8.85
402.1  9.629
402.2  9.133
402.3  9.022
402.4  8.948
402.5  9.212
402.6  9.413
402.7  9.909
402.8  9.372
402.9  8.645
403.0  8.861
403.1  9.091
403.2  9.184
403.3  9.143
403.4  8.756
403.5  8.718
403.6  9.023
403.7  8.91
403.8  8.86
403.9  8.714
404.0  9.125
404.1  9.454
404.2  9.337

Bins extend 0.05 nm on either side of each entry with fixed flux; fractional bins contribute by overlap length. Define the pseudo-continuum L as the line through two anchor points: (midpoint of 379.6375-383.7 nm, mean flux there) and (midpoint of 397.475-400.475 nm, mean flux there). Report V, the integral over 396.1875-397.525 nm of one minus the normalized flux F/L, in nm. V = 0.45 nm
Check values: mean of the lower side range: 7.55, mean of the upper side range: 8.93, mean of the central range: 5.84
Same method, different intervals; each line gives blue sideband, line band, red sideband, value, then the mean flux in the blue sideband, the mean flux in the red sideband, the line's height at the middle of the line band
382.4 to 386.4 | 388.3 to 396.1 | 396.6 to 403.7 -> 0.13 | 8.18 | 8.52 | 8.35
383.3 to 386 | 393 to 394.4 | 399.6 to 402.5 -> 0.26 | 8.13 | 9.25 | 8.75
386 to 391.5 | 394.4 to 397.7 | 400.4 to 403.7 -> 0.40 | 8.24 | 9.2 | 8.77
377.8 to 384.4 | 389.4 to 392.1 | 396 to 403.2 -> -0.22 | 7.68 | 8.46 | 8.08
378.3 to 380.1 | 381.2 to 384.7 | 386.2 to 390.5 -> 0.00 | 7.37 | 8.02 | 7.64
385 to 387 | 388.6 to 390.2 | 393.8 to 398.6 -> 0.32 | 9.24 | 7.99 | 8.82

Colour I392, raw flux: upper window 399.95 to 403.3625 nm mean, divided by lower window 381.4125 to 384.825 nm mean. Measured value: 1.21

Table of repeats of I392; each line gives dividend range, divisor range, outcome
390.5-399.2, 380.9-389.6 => 1.01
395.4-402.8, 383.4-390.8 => 1.04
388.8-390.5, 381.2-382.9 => 0.92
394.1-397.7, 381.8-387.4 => 0.94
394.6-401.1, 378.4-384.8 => 1.09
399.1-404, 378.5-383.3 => 1.17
